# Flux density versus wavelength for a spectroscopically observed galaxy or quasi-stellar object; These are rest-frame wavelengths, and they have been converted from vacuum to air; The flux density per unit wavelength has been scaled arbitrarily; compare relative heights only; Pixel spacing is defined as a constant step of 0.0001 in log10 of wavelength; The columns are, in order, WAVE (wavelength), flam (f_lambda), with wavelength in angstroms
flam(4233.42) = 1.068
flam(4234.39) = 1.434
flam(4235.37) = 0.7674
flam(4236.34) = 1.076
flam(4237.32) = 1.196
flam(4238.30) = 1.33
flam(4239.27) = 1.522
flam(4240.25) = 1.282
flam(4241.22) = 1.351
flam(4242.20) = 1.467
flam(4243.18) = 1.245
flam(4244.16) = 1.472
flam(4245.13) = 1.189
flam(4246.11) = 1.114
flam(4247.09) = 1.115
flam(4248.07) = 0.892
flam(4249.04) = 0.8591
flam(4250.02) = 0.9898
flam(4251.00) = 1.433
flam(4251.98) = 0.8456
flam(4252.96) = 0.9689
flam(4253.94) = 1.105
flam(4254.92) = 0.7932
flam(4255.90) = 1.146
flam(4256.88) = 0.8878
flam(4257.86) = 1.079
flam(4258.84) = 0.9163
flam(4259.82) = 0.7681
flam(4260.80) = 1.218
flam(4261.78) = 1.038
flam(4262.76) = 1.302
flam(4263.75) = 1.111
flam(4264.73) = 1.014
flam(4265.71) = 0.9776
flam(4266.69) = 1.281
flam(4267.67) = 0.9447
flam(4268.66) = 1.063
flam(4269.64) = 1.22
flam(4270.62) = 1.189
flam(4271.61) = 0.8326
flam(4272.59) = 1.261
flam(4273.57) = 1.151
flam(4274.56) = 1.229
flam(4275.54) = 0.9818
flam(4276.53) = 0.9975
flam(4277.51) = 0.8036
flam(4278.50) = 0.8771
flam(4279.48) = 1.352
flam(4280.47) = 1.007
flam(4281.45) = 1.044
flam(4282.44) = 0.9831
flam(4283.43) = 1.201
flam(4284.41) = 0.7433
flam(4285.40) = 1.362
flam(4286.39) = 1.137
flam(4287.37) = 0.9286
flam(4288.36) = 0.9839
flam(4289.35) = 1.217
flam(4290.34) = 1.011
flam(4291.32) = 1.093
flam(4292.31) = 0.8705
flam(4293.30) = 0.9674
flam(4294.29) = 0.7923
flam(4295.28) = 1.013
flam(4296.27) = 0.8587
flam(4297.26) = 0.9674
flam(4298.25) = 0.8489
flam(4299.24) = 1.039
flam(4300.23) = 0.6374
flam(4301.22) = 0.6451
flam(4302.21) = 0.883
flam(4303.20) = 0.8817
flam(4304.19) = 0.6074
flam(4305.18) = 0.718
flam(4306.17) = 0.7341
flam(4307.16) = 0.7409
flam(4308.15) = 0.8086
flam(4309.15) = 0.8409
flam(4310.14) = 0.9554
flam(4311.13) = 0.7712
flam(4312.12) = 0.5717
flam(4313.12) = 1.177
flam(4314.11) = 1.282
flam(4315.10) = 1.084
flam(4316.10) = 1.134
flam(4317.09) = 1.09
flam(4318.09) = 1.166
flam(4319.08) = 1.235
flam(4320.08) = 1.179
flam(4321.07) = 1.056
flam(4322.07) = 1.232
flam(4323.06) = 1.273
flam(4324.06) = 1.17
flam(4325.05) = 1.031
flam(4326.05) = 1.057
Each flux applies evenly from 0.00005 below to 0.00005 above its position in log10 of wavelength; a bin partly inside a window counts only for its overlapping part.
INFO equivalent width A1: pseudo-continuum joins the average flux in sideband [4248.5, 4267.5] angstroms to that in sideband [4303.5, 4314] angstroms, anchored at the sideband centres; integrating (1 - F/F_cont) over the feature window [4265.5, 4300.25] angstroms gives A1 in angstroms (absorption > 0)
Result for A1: -3.8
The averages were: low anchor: 1.04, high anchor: 0.812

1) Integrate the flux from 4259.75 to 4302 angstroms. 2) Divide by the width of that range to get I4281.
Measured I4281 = 1.02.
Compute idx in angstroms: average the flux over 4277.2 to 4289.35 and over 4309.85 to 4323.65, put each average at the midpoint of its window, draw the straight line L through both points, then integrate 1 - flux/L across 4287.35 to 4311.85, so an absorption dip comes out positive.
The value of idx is 4.53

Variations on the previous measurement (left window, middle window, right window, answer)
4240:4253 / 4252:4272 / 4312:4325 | 2.05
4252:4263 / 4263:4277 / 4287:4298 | -1.41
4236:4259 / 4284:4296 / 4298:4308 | -2.08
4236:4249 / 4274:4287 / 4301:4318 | -0.19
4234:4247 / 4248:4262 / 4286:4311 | 2.00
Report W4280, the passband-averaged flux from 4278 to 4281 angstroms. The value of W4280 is 1.08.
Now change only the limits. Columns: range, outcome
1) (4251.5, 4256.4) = 0.971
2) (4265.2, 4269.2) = 1.07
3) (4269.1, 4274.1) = 1.13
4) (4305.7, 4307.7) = 0.74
